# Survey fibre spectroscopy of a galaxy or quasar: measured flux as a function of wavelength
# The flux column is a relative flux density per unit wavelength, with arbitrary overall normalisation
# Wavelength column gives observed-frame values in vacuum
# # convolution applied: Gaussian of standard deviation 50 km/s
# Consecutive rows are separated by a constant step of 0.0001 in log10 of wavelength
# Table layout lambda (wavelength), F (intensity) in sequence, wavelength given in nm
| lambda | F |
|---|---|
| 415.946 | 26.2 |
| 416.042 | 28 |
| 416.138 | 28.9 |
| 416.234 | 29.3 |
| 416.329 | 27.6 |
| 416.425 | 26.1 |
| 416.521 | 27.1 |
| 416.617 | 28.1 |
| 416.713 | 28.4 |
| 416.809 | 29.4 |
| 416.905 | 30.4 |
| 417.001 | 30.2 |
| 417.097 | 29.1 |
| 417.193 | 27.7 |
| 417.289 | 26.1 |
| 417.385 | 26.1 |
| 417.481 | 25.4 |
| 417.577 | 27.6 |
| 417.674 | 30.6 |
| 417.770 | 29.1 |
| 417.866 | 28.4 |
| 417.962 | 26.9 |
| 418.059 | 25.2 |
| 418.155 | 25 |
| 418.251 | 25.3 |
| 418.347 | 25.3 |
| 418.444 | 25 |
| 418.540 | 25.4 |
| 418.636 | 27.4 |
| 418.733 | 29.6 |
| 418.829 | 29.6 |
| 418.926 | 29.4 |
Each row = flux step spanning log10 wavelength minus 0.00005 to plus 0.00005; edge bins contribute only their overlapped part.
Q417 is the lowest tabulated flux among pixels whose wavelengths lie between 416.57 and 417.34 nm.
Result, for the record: 26.1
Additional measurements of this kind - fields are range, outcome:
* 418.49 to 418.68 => 25.4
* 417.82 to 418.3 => 25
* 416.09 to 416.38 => 27.6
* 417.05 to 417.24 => 27.7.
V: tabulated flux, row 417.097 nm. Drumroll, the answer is 29.1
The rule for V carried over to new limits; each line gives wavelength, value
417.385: 26.1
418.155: 25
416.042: 28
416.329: 27.6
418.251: 25.3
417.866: 28.4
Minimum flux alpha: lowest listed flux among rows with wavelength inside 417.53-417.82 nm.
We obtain 27.6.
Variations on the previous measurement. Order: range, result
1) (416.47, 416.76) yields 27.1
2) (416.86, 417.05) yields 30.2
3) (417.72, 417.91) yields 28.4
